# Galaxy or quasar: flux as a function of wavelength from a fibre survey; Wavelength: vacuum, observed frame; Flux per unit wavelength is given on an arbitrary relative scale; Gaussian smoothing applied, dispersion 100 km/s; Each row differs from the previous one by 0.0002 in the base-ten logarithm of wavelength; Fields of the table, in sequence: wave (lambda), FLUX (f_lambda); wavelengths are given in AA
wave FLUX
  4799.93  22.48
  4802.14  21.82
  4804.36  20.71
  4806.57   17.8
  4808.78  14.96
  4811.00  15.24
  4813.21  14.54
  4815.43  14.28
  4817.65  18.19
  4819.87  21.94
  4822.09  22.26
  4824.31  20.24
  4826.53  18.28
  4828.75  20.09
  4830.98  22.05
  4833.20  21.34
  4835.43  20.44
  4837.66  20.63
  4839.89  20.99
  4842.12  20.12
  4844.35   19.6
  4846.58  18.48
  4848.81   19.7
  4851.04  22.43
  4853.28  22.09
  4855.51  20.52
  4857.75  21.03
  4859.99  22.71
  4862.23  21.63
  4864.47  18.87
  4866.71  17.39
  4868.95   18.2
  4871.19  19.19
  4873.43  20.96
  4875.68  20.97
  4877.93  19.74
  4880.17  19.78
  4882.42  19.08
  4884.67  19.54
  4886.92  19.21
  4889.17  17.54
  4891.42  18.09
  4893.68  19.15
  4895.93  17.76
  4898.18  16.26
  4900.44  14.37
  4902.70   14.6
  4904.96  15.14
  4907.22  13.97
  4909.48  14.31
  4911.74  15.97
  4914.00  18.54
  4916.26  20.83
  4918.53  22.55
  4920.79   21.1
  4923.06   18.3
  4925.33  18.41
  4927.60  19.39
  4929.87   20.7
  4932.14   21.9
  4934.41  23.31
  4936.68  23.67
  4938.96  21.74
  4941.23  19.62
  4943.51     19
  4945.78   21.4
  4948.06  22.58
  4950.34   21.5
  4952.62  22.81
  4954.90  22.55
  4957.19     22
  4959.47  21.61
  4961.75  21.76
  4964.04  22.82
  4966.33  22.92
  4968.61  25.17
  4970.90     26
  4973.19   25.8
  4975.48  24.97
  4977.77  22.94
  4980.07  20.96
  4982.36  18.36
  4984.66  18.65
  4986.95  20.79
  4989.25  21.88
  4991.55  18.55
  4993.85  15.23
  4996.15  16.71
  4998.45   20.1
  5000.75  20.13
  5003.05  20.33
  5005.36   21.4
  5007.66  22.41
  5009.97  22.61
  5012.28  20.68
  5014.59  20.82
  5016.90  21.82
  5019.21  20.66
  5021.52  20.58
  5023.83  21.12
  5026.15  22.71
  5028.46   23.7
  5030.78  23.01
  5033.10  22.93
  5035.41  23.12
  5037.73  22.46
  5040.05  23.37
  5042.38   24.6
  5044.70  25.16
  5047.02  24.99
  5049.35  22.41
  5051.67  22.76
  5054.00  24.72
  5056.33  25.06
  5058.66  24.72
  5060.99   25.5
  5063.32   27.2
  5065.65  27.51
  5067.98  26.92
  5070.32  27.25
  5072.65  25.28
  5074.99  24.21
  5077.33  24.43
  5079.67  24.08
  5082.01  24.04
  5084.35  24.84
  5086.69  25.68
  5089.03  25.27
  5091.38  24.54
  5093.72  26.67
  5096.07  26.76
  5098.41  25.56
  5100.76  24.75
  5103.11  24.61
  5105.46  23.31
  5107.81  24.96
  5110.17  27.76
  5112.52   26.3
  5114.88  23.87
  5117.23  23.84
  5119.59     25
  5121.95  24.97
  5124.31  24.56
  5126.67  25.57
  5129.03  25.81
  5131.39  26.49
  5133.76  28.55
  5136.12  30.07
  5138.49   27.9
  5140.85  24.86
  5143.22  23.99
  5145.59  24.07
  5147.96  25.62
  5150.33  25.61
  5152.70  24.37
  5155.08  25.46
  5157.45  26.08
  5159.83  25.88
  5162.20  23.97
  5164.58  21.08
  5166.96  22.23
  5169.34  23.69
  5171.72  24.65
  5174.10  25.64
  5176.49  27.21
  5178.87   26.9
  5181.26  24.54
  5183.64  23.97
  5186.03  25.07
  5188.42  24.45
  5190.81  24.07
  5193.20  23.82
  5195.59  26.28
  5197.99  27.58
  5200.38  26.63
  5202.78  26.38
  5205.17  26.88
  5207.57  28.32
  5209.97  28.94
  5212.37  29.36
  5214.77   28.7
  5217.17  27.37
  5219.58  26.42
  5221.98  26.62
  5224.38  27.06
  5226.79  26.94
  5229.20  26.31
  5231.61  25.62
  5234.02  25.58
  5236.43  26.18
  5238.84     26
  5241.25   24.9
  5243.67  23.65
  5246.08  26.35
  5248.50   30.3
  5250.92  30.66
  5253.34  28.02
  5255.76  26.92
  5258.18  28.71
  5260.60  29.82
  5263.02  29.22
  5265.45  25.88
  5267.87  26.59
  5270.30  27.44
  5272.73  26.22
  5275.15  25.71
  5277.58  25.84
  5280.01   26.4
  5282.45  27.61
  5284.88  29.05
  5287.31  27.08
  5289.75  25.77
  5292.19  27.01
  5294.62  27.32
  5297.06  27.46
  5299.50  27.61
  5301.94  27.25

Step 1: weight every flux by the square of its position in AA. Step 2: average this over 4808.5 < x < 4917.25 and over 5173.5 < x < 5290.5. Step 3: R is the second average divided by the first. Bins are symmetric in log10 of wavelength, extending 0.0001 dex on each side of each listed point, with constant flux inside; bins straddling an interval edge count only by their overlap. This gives 1.64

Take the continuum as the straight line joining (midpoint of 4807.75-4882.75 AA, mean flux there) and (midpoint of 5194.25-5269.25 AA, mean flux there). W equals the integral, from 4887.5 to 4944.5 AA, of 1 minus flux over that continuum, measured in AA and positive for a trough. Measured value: 6.5 AA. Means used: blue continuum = 19.7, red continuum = 27.2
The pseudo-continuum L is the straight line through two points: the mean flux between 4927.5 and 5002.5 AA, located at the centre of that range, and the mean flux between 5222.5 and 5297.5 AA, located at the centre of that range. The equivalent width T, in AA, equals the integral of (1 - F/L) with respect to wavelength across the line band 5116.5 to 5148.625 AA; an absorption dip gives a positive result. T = -1.6 AA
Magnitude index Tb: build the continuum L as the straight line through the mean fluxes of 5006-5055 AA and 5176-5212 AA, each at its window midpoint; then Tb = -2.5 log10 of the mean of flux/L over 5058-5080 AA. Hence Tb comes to -0.10 mag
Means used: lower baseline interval 22.7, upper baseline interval 26.1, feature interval 25.8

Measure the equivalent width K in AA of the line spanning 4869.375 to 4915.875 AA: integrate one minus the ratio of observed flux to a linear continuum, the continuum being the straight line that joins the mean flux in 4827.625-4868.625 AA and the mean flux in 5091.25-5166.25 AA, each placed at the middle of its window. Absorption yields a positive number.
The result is 7.66 AA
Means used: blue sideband 20.5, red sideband 25.4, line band 17.8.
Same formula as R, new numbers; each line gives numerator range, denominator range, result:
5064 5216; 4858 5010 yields 1.38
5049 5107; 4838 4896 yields 1.38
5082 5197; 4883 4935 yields 1.51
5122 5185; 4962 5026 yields 1.27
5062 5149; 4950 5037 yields 1.24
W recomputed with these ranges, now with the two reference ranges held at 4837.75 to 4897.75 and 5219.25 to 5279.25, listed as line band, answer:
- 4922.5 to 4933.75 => 0.51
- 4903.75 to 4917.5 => 2.73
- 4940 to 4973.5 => -1.51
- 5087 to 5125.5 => -1.49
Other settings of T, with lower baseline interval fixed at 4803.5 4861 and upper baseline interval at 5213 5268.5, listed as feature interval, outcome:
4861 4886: 1.0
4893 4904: 2.4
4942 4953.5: 0.2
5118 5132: -0.2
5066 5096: -1.5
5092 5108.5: -0.4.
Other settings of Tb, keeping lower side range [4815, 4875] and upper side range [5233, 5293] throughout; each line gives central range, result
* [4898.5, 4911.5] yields 0.40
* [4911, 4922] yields 0.08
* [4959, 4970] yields -0.04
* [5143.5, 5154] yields 0.02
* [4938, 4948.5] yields 0.05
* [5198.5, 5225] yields -0.05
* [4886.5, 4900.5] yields 0.19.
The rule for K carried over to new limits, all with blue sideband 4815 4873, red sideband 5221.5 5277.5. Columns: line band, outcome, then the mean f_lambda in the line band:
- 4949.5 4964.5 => 0.0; 22.1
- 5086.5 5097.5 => -0.7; 25.8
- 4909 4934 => 2.3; 19.5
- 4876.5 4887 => 0.6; 19.5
